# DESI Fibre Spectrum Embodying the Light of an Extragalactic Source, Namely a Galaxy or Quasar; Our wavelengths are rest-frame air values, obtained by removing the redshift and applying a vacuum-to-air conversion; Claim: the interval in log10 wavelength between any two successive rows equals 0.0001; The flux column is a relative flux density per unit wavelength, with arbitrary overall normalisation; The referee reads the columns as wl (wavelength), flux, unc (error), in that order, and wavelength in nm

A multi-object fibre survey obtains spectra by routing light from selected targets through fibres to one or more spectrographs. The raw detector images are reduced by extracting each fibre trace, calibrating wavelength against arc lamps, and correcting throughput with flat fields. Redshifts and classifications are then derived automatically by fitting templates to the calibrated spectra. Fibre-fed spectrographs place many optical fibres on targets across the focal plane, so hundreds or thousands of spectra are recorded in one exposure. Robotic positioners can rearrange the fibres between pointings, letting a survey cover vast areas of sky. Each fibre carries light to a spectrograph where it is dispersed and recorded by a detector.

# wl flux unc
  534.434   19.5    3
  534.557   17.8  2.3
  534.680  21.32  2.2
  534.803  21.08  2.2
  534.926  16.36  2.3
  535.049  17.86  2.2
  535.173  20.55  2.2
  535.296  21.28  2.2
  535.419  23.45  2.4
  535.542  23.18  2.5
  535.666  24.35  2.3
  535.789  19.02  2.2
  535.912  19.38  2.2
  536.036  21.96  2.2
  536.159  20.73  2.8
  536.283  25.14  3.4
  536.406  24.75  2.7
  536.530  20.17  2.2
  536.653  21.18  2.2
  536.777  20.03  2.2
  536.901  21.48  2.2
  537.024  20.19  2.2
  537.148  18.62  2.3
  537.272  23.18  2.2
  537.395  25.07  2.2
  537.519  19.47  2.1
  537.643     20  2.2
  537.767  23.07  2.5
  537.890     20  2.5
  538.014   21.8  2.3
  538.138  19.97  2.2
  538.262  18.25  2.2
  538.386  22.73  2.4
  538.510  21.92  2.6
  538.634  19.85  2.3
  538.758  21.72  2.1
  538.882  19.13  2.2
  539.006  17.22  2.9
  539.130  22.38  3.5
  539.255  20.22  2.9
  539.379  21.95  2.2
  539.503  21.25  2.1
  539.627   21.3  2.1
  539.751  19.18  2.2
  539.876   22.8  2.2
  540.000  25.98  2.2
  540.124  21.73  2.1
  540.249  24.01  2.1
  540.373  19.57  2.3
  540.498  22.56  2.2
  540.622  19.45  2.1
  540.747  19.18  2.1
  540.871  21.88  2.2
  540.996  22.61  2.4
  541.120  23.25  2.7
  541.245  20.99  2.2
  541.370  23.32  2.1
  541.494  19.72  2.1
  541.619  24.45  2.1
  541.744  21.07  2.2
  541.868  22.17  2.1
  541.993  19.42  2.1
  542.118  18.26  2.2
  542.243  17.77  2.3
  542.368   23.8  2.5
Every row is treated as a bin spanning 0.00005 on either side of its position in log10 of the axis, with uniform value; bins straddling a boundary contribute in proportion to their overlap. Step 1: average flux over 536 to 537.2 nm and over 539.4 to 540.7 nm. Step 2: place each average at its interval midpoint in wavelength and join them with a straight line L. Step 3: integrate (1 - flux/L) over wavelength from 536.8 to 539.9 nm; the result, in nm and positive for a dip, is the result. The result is 0.10 nm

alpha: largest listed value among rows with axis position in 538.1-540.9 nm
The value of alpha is 25.98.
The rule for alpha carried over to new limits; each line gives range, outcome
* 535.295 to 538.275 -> 25.14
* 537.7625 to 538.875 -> 23.07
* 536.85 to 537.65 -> 25.07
